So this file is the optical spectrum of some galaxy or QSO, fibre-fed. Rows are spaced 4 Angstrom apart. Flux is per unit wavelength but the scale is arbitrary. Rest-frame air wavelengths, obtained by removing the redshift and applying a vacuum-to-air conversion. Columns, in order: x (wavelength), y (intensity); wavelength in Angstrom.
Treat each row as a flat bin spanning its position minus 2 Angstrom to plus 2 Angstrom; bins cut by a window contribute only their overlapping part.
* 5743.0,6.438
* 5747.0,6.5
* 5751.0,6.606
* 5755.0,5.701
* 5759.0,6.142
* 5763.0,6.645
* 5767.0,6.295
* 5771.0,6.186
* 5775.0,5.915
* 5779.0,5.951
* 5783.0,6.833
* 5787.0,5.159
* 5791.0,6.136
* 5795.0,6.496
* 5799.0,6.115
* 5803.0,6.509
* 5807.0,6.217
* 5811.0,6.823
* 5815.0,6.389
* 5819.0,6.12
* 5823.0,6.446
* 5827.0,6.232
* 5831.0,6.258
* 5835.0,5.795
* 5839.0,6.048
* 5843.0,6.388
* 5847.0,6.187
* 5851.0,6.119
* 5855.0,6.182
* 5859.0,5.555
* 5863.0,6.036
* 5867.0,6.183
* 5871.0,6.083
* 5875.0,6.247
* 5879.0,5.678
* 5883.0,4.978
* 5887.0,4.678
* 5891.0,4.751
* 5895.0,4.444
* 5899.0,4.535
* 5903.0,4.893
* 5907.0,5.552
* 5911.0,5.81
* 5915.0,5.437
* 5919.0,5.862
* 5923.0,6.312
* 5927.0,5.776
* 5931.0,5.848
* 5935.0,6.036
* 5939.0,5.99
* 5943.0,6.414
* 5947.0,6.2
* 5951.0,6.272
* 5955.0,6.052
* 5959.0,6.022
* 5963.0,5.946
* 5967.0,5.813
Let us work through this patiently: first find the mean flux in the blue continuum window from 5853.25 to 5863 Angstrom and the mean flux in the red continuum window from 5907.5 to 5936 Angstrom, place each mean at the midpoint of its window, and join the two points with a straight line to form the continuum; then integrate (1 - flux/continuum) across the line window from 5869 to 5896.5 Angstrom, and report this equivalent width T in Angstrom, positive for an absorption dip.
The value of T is 2.8 Angstrom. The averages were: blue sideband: 5.89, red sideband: 5.85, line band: 5.28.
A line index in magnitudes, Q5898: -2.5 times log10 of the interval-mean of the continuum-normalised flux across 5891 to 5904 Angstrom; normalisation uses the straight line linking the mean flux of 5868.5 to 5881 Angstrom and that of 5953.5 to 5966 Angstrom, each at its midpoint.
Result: 0.284 mag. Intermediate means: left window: 6.01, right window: 5.99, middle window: 4.62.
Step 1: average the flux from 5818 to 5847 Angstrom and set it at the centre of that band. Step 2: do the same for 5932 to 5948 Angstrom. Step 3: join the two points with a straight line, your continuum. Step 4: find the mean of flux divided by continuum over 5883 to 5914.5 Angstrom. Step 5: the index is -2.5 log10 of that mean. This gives 0.23 mag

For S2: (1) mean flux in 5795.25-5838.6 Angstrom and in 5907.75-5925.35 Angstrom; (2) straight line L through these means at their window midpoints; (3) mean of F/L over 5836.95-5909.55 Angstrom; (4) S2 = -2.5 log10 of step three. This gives 0.08 mag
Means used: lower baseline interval 6.29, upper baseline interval 5.83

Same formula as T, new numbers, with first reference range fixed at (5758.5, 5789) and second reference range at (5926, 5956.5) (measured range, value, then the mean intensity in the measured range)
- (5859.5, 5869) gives 0.1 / 6.02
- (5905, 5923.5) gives 1.0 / 5.75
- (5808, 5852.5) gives -1.0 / 6.26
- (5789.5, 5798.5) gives -0.2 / 6.29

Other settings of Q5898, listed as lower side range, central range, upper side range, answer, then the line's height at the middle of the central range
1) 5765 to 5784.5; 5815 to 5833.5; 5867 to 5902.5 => -0.089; 5.77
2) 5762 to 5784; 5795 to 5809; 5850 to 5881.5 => -0.023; 6.18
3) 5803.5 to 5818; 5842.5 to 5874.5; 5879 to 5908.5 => -0.101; 5.55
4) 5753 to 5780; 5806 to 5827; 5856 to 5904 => -0.107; 5.79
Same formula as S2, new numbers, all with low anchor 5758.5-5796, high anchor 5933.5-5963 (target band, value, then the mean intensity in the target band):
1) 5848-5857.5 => 0.01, 6.12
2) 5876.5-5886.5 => 0.17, 5.28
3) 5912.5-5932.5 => 0.05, 5.85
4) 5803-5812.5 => -0.06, 6.5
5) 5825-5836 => 0.01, 6.12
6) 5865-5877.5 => 0.00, 6.15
